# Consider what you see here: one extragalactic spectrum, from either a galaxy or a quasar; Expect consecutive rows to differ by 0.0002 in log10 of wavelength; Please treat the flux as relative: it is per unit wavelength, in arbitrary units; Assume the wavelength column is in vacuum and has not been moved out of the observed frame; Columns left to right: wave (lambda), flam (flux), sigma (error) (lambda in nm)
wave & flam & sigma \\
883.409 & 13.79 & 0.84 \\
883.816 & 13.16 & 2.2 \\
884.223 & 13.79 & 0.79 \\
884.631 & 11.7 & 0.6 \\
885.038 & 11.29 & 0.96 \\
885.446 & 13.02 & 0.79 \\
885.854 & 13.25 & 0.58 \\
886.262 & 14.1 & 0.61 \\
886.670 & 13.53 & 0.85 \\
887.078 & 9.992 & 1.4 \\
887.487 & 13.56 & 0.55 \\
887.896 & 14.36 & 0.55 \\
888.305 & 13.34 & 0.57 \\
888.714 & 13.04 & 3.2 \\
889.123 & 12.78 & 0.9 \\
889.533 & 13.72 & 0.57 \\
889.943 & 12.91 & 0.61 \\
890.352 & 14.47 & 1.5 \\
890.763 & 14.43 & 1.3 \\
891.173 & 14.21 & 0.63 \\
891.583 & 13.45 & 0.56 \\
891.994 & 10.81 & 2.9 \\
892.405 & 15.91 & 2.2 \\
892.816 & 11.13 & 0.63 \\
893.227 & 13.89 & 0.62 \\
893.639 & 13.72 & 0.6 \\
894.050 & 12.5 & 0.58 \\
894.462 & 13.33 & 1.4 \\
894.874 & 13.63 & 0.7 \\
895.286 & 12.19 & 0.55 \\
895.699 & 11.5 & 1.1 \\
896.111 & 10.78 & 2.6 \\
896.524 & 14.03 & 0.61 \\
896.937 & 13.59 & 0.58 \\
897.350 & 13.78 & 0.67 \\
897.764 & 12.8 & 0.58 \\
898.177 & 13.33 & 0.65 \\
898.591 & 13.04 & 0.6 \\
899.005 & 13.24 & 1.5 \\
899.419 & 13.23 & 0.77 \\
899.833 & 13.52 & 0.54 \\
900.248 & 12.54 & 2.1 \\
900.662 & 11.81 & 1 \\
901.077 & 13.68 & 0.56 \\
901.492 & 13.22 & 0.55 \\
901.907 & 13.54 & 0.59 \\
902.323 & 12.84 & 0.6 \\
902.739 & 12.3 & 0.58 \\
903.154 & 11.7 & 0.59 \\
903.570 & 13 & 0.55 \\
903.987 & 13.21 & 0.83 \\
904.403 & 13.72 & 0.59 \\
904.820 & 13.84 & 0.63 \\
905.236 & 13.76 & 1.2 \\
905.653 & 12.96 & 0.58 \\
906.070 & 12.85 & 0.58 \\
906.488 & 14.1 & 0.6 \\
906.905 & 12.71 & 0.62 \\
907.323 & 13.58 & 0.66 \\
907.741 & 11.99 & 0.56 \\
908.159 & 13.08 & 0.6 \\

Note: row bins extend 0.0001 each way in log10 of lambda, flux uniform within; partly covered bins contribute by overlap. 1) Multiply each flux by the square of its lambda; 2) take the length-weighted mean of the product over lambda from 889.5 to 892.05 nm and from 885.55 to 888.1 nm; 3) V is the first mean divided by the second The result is 1.0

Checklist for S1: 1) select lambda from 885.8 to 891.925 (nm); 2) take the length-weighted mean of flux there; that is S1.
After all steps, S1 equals 13.4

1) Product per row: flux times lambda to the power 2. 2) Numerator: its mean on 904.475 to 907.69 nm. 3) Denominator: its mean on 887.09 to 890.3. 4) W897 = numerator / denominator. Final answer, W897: 1.0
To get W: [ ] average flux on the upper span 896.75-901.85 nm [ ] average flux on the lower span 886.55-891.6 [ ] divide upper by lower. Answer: 0.98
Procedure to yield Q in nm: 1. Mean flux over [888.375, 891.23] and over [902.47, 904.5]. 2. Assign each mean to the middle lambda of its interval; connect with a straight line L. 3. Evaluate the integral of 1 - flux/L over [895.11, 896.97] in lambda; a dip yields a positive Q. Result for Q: 0.13 nm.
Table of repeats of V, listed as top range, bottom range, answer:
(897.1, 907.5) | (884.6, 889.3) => 1.06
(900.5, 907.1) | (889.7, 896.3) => 1.03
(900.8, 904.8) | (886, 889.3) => 1.03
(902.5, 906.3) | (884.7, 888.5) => 1.05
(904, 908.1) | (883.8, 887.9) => 1.08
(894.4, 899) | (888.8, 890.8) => 0.97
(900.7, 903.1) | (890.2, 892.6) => 0.96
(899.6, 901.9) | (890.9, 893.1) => 1.01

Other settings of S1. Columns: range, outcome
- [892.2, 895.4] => 13.3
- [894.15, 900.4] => 13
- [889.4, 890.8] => 13.8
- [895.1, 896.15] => 11.6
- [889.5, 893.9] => 13.5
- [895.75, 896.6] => 12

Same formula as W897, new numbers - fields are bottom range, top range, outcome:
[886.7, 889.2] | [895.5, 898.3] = 1.01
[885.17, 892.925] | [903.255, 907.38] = 1.04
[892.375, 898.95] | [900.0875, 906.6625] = 1.02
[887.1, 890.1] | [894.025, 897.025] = 0.98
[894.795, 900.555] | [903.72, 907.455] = 1.06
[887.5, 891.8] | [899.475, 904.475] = 0.97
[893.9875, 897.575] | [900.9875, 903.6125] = 1.02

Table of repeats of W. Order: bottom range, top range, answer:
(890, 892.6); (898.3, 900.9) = 0.93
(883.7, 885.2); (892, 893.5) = 1.06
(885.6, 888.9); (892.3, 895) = 1.02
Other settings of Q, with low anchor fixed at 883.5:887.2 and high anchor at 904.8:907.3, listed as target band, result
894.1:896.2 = 0.10 nm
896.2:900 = -0.06 nm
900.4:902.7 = 0.05 nm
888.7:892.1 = -0.13 nm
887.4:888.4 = -0.08 nm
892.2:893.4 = -0.06 nm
